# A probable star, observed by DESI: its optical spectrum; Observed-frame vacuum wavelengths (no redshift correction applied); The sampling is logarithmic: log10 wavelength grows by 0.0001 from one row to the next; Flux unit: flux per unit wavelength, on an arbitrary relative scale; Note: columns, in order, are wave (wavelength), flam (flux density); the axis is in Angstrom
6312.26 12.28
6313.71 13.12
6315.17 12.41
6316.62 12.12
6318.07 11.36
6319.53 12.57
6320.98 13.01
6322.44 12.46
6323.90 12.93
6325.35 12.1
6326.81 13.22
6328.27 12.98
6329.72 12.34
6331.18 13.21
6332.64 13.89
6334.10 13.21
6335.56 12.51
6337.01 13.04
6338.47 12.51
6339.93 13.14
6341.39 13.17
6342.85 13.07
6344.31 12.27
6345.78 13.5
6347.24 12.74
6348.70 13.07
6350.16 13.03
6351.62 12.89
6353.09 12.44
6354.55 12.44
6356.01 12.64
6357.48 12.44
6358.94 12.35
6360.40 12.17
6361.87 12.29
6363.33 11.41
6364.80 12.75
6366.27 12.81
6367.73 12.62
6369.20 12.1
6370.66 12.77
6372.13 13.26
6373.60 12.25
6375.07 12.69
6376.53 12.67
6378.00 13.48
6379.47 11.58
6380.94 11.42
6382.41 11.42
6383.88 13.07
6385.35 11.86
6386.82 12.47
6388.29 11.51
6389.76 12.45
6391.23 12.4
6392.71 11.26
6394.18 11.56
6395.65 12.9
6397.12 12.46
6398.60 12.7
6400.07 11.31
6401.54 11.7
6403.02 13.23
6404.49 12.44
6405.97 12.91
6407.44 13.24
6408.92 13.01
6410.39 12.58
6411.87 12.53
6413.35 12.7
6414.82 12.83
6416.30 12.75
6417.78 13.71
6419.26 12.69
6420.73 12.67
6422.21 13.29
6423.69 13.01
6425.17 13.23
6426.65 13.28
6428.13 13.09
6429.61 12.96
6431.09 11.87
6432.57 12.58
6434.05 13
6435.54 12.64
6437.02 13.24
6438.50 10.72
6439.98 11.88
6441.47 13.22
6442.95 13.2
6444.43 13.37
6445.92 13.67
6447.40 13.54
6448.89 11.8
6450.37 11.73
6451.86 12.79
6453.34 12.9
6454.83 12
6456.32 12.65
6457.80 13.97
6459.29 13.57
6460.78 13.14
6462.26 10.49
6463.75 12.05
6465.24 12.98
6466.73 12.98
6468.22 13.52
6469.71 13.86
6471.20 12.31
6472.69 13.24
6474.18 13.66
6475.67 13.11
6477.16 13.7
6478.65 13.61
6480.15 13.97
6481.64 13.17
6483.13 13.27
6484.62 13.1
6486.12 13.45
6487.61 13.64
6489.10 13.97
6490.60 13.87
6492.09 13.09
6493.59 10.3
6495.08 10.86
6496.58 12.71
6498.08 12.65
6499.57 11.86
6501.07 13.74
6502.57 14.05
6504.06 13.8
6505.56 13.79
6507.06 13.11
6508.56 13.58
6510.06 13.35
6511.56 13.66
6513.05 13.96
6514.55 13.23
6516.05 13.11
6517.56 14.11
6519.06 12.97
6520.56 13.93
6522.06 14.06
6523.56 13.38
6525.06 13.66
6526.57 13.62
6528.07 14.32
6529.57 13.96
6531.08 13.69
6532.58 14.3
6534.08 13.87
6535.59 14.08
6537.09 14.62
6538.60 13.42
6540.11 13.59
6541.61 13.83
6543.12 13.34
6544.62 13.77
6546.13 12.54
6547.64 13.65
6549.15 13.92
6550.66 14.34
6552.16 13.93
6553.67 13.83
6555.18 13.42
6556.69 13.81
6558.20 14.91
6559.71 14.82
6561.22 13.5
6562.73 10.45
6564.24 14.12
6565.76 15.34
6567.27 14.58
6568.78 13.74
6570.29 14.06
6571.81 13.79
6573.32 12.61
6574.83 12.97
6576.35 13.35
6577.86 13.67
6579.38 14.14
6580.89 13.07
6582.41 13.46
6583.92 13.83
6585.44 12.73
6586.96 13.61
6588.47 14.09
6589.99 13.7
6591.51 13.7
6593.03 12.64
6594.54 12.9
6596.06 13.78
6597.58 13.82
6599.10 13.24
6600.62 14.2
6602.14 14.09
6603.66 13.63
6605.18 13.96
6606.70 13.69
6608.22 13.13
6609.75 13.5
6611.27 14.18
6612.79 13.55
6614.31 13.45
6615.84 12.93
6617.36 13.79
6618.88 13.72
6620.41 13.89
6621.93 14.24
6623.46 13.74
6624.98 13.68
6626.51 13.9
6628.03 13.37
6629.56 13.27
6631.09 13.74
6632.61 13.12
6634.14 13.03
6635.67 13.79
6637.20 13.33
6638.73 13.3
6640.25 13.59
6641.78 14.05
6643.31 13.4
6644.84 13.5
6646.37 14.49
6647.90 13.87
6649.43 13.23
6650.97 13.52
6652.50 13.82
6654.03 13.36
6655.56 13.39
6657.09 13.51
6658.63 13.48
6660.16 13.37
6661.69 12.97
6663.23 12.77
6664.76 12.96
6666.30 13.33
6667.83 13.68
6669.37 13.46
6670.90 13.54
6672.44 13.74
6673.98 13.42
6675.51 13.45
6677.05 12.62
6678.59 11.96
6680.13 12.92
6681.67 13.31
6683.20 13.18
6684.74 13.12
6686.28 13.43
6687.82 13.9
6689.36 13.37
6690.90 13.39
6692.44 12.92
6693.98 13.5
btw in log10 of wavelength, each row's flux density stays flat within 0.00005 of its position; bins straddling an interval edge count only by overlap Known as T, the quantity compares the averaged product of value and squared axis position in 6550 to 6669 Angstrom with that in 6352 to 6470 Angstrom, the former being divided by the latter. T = 1.1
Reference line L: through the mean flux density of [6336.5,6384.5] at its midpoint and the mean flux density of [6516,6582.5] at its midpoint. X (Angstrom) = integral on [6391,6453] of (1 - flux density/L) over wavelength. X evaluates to 1.4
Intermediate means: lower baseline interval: 12.6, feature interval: 12.7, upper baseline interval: 13.7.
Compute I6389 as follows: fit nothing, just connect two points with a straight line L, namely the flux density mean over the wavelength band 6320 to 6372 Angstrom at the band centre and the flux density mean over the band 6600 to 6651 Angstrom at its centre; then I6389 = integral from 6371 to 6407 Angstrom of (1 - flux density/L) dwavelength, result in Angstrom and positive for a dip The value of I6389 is 1.6 Angstrom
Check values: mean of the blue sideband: 12.7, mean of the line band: 12.3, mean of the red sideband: 13.6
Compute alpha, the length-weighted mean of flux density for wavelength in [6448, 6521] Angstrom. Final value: 13.1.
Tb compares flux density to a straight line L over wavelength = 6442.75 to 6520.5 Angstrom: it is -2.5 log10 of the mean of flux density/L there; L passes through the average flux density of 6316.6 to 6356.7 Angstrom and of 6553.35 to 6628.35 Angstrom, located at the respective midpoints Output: 0.02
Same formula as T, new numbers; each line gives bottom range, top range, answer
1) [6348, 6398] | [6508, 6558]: 1.17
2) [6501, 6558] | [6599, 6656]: 1.02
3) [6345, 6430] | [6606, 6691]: 1.16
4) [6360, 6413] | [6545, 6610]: 1.17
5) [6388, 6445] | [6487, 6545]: 1.10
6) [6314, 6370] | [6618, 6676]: 1.17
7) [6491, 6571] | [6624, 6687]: 1.03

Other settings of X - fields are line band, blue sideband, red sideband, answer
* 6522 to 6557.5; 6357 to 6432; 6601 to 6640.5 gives -1.5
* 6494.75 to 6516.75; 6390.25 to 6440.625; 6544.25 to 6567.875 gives 0.3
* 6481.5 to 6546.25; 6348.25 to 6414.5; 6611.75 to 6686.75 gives -2.5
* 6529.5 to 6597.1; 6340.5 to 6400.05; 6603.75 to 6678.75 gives -2.5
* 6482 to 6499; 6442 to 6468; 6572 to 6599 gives 0.2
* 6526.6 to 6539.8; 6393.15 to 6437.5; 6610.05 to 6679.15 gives -0.9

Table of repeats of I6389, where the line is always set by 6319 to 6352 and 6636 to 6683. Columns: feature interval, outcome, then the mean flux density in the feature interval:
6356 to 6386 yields 1.4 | 12.4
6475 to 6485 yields -0.2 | 13.4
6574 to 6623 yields -1.1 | 13.6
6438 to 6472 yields 0.9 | 12.7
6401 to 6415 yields 0.3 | 12.7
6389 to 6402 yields 0.9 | 12.1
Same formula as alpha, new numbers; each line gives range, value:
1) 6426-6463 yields 12.7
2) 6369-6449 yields 12.6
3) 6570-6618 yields 13.5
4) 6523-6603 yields 13.7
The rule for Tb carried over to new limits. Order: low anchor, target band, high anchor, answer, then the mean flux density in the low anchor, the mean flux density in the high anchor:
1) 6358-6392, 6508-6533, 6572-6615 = -0.05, 12.3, 13.5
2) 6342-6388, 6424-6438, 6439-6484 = 0.00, 12.5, 13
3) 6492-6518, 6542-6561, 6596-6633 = -0.04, 13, 13.7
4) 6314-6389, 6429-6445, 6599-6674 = 0.02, 12.6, 13.6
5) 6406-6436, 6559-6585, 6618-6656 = -0.02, 12.9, 13.6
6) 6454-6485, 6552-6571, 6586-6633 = -0.04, 13.1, 13.6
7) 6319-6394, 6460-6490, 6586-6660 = -0.01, 12.6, 13.6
